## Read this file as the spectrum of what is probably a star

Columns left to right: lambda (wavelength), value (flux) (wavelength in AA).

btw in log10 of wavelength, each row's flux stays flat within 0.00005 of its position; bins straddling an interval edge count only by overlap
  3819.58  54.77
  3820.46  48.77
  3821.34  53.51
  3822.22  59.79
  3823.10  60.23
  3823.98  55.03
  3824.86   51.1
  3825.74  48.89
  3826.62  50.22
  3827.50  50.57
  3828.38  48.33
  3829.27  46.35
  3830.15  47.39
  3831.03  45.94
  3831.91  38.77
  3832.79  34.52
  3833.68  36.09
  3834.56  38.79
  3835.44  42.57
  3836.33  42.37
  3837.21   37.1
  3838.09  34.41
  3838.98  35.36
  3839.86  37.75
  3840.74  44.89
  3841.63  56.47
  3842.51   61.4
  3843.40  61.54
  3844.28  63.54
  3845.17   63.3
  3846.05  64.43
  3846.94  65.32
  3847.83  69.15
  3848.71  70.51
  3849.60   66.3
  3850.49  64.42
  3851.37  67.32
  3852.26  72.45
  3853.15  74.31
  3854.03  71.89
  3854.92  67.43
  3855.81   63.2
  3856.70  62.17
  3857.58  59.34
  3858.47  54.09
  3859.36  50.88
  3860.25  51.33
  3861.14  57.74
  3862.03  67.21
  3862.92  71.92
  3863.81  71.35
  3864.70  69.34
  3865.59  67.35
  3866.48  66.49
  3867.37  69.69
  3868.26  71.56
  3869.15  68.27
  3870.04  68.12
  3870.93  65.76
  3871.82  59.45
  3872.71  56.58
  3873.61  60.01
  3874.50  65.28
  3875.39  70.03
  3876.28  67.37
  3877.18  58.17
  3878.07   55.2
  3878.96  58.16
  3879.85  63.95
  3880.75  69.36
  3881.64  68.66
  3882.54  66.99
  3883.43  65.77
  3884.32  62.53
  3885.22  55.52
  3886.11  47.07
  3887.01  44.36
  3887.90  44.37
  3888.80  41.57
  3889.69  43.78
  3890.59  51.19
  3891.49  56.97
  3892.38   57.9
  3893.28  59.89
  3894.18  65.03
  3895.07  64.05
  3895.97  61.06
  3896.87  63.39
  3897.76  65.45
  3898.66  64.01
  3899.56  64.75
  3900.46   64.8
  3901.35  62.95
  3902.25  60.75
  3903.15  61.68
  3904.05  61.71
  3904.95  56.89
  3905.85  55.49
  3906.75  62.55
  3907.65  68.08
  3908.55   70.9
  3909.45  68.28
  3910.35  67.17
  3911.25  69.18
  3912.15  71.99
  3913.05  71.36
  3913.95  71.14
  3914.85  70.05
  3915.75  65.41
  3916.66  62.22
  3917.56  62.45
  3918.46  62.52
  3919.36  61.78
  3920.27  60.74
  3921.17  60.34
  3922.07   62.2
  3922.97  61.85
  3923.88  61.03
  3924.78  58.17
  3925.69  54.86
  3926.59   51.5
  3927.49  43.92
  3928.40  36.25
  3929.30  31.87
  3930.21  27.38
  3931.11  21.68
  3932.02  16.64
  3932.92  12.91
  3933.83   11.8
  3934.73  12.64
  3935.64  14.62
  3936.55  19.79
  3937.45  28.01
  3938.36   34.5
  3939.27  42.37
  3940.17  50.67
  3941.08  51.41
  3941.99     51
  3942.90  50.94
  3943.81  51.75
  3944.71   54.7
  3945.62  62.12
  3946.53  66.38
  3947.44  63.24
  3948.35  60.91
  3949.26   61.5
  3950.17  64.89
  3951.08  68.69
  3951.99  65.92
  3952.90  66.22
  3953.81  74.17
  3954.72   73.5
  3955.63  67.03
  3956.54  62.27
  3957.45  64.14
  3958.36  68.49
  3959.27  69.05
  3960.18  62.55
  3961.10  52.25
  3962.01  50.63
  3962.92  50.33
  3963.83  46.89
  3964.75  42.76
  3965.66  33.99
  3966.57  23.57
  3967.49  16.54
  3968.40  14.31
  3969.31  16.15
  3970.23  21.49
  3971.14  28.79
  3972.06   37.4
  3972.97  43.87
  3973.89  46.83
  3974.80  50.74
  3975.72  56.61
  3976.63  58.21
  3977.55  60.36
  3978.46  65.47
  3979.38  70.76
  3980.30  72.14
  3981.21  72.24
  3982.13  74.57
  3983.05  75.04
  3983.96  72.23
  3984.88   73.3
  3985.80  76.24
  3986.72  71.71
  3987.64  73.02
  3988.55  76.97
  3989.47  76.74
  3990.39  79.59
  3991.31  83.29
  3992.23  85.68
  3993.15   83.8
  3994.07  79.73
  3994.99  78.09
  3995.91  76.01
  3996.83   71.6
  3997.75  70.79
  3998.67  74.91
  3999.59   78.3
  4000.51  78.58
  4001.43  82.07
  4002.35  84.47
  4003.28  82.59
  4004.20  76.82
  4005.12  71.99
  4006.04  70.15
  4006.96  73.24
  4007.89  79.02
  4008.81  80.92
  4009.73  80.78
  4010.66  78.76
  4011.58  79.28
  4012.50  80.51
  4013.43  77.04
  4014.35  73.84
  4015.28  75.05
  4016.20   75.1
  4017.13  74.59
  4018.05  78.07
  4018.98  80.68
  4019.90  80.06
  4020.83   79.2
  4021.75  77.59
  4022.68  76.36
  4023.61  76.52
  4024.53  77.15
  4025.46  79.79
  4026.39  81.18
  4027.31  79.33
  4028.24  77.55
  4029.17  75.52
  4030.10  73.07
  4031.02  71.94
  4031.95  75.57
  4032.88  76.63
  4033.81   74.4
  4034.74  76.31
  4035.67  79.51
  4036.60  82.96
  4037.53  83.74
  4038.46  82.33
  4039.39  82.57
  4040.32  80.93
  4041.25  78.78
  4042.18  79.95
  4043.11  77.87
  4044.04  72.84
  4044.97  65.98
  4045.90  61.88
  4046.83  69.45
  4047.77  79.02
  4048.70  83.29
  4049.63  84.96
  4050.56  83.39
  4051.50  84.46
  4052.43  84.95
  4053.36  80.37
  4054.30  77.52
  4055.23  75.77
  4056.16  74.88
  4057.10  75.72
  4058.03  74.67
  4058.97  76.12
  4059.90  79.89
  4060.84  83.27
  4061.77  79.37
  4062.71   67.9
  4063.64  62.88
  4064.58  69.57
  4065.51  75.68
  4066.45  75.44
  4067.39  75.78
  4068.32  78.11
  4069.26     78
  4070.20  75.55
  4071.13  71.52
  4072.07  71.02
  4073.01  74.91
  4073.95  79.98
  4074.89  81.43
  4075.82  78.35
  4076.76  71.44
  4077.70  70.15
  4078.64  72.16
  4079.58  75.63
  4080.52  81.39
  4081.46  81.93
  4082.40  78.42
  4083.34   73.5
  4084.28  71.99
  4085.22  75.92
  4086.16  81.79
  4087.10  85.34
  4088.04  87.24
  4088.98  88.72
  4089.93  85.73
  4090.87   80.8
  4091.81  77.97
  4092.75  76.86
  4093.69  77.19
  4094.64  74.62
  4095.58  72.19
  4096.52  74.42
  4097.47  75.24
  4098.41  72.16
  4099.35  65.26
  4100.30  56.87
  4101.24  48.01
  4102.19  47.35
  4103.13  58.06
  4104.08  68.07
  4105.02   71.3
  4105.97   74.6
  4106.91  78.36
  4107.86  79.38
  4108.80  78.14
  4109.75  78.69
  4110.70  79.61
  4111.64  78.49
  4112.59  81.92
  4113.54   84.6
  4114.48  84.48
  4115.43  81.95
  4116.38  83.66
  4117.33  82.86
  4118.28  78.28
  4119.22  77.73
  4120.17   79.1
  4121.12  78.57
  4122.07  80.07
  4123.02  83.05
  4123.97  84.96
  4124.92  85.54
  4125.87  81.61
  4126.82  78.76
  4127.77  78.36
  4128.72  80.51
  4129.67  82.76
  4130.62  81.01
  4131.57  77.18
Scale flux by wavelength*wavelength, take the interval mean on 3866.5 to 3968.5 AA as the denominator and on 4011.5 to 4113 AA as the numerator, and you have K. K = 1.48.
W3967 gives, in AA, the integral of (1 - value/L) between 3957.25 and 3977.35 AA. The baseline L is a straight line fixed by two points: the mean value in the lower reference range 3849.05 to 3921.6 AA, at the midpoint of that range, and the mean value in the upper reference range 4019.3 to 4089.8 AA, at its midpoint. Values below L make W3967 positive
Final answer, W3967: 7.6 AA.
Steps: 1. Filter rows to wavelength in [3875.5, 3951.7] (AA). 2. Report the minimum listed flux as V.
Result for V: 11.8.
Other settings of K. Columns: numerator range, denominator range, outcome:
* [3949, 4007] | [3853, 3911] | 1.07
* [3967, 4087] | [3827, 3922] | 1.32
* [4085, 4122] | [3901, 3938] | 1.62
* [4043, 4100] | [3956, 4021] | 1.21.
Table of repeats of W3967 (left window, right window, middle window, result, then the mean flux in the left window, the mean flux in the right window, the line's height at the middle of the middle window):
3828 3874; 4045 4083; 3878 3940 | 8.7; 57.8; 76.3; 62.8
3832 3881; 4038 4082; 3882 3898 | 1.5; 59.5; 76.6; 62.3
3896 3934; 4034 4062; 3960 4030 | 2.7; 56.5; 78.4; 69.7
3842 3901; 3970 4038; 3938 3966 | 4.6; 62.4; 73.2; 69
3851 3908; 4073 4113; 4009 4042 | -3.4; 61.9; 74.9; 70.8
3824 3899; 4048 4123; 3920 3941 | 8.4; 57.9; 76.4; 63.6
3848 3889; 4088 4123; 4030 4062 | -2.4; 63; 75.6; 72.4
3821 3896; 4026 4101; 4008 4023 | -1.2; 57.6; 76.6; 72.2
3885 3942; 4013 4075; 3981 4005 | -3.5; 52.4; 76.9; 67.4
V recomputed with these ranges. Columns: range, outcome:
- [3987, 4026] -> 70.15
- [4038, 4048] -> 61.88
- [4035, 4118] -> 47.35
